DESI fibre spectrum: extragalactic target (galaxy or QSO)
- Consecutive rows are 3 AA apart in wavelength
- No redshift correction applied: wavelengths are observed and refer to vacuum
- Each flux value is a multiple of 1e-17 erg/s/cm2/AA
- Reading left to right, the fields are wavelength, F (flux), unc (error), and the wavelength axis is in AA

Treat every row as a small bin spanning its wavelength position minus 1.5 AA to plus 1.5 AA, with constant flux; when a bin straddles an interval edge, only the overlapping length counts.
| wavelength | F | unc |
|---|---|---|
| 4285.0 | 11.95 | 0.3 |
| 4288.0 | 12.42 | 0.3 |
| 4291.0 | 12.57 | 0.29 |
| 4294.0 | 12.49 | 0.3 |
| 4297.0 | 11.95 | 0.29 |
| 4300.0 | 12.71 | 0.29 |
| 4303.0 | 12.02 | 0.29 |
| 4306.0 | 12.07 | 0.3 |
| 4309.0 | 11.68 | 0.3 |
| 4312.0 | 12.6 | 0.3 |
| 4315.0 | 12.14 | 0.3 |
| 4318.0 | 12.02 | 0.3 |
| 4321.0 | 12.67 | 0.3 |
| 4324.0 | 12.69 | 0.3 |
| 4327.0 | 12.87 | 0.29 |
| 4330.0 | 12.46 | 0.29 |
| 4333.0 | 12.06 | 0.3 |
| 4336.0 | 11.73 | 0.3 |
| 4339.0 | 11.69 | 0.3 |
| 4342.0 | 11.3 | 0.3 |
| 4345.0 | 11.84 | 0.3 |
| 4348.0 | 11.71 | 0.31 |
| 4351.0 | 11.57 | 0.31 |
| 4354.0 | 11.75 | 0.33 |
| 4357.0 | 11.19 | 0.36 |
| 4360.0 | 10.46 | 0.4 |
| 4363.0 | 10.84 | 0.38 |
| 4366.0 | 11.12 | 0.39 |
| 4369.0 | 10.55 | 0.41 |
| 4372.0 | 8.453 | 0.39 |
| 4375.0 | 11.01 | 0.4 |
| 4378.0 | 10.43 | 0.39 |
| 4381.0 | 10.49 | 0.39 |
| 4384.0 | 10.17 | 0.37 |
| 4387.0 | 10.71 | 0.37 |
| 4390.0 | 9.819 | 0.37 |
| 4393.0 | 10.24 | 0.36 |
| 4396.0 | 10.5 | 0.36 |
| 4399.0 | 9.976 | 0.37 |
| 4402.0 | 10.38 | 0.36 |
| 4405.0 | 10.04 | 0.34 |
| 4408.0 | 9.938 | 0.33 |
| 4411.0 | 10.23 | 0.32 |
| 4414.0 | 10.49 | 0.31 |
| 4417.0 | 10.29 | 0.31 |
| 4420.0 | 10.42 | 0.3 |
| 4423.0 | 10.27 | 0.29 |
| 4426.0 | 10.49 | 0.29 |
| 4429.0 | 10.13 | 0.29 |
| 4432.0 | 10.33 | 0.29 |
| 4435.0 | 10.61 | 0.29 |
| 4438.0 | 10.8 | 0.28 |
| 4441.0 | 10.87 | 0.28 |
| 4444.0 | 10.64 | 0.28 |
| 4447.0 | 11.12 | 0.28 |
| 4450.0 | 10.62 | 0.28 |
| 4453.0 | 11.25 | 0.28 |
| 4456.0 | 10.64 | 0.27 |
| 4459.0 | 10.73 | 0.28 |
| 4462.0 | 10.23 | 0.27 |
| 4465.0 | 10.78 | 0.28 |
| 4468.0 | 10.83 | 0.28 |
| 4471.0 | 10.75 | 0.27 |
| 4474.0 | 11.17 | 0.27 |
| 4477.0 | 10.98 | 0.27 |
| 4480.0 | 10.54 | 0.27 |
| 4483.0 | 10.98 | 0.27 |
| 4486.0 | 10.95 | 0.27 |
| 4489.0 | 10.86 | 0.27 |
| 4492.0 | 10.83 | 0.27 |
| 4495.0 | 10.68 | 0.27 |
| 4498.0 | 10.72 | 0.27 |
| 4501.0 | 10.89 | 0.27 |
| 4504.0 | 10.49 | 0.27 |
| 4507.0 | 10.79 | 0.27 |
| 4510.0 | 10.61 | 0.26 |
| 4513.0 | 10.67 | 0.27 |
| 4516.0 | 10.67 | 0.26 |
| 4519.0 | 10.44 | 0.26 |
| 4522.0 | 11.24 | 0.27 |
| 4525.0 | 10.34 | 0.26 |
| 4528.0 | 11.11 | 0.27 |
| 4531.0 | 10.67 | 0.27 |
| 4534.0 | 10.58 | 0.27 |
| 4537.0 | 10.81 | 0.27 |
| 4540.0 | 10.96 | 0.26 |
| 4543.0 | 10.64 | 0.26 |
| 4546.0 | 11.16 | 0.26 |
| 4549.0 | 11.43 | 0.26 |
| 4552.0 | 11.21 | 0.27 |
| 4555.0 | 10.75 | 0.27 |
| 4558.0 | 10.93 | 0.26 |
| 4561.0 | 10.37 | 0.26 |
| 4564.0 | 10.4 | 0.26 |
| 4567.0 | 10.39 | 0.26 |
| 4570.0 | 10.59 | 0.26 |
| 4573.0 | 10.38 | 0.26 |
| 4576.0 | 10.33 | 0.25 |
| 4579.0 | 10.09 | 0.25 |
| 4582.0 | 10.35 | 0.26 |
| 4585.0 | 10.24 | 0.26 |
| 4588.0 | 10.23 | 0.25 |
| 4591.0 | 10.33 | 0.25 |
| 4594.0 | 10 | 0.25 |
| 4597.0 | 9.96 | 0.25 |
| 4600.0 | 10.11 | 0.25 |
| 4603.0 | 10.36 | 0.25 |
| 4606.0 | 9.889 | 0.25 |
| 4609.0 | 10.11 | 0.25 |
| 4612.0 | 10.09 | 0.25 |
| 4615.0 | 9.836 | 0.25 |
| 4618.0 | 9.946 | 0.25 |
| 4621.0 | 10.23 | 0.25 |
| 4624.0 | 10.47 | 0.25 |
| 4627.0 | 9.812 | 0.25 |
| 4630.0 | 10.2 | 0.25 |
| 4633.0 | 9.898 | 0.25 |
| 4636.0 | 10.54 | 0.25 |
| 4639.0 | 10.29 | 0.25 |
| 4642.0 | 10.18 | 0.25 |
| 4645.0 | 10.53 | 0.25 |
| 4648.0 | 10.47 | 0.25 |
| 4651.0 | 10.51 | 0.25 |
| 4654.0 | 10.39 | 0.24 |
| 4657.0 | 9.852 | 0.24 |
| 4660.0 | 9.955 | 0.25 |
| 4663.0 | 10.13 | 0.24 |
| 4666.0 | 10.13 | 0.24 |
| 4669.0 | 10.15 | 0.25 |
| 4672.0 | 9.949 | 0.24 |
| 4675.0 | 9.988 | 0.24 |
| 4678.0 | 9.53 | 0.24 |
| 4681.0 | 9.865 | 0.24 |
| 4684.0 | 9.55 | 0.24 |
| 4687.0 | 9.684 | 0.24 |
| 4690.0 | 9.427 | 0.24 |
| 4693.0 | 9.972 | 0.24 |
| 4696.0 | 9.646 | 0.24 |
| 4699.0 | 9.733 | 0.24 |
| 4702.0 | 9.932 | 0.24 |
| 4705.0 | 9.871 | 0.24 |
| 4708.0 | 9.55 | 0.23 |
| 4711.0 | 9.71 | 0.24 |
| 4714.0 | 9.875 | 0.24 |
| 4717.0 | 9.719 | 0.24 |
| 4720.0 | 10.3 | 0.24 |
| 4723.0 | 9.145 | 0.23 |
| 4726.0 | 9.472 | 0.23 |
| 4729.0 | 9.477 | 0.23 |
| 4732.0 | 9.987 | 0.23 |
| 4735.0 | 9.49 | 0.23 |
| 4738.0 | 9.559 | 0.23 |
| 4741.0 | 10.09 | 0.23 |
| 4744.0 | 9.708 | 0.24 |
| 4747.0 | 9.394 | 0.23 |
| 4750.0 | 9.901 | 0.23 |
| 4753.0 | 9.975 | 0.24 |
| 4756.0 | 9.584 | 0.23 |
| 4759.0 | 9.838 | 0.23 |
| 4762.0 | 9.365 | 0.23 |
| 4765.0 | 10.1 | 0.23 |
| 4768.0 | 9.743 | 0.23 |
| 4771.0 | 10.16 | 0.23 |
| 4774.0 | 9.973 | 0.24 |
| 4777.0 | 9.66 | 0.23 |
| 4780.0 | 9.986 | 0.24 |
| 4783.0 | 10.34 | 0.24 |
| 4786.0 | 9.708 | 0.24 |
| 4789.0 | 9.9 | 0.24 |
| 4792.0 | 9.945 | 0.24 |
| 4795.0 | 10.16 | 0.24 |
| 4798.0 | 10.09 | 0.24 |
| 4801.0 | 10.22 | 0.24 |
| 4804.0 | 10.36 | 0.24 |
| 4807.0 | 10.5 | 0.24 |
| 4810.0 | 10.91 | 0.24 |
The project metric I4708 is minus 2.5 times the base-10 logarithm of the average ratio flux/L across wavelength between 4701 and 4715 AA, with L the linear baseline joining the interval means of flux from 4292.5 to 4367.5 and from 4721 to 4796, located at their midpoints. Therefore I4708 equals 0.03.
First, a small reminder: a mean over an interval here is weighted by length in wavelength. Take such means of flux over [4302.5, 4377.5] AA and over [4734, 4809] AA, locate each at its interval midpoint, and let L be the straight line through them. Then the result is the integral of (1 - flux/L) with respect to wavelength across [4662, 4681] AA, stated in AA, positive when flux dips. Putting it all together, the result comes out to 0.6 AA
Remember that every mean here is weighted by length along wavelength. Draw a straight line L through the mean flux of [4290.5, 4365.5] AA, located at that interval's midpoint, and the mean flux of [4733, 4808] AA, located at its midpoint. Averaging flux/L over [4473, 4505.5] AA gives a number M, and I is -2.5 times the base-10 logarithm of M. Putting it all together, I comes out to 0.04 mag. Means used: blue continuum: 11.9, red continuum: 9.91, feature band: 10.8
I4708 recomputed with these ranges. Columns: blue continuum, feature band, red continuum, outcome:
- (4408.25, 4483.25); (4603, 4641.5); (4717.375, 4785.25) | 0.002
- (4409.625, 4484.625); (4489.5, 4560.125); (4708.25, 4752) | -0.043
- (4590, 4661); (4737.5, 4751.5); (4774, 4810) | 0.042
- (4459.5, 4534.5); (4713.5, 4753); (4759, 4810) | 0.050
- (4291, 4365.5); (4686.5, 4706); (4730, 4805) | 0.050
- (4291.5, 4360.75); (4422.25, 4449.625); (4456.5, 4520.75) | 0.056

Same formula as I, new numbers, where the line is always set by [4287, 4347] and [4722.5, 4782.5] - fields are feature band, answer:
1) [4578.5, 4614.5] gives 0.05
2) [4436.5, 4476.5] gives 0.06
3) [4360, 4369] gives 0.11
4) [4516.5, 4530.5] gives 0.03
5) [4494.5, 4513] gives 0.04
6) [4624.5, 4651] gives 0.01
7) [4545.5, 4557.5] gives -0.02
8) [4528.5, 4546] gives 0.02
